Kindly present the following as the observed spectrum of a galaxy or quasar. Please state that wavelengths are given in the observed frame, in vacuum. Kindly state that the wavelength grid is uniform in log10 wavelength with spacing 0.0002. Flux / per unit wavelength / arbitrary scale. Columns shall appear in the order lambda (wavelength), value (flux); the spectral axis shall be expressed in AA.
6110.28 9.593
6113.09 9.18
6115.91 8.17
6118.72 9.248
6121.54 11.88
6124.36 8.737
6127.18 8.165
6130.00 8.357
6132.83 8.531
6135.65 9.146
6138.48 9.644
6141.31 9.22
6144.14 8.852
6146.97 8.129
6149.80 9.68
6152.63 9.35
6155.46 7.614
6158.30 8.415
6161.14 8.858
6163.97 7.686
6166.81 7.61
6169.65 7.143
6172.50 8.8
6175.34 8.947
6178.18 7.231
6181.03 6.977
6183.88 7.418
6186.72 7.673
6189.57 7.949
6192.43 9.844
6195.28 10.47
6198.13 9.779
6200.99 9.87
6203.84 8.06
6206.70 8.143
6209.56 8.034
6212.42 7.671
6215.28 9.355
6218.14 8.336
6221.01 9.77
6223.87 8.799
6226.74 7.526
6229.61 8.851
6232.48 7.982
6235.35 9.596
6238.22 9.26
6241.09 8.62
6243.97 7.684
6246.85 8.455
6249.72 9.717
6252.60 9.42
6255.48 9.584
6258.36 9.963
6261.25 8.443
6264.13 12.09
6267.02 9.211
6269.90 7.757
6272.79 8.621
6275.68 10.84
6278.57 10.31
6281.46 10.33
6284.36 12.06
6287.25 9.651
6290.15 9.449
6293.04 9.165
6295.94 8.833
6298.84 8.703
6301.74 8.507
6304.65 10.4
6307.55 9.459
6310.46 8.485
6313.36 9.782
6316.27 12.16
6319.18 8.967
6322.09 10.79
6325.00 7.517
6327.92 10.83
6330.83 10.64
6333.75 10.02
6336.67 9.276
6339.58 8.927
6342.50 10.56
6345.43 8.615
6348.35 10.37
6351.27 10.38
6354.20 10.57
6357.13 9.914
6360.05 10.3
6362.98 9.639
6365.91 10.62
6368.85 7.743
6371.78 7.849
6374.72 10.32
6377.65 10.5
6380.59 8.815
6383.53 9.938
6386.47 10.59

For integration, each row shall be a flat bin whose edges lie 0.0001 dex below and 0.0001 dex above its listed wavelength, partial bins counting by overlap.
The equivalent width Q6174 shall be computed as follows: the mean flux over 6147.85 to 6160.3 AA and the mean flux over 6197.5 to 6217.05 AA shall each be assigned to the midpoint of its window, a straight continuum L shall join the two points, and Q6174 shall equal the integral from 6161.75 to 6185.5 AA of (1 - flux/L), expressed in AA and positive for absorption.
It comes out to 2.58 AA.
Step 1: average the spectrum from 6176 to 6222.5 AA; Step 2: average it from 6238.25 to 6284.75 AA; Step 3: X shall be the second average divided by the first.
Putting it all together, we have 1.1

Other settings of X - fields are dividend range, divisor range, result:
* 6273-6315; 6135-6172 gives 1.13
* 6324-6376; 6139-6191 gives 1.18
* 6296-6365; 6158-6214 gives 1.17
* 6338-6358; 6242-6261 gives 1.09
